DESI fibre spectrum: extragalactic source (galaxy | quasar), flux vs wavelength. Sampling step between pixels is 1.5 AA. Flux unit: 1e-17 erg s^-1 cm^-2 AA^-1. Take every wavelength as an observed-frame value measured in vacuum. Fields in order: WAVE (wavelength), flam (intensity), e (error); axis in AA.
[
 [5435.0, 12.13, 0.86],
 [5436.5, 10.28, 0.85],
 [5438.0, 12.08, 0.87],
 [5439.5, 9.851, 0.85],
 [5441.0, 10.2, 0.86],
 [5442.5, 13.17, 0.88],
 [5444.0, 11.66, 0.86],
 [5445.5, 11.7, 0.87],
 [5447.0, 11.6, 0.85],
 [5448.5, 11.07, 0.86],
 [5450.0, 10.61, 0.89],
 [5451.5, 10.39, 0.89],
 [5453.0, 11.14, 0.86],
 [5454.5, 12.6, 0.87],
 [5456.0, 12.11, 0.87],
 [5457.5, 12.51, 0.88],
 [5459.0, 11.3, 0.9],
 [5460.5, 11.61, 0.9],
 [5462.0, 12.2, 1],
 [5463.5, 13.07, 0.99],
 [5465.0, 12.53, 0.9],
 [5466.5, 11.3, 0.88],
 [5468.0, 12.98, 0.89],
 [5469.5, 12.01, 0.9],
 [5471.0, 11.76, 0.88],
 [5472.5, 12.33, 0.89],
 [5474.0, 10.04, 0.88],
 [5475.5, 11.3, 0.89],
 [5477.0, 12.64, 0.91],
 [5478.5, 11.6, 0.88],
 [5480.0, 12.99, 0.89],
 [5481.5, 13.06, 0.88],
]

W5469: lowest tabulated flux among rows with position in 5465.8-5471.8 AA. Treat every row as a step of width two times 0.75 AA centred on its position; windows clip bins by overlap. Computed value 11.3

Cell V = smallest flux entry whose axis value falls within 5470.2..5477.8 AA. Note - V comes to 10.04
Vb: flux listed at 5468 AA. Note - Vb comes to 12.98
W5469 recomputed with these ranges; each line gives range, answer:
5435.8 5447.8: 9.851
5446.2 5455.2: 10.39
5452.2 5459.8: 11.14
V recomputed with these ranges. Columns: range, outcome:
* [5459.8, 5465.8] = 11.61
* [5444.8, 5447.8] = 11.6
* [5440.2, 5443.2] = 10.2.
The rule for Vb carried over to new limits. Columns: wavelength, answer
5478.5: 11.6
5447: 11.6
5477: 12.64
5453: 11.14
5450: 10.61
